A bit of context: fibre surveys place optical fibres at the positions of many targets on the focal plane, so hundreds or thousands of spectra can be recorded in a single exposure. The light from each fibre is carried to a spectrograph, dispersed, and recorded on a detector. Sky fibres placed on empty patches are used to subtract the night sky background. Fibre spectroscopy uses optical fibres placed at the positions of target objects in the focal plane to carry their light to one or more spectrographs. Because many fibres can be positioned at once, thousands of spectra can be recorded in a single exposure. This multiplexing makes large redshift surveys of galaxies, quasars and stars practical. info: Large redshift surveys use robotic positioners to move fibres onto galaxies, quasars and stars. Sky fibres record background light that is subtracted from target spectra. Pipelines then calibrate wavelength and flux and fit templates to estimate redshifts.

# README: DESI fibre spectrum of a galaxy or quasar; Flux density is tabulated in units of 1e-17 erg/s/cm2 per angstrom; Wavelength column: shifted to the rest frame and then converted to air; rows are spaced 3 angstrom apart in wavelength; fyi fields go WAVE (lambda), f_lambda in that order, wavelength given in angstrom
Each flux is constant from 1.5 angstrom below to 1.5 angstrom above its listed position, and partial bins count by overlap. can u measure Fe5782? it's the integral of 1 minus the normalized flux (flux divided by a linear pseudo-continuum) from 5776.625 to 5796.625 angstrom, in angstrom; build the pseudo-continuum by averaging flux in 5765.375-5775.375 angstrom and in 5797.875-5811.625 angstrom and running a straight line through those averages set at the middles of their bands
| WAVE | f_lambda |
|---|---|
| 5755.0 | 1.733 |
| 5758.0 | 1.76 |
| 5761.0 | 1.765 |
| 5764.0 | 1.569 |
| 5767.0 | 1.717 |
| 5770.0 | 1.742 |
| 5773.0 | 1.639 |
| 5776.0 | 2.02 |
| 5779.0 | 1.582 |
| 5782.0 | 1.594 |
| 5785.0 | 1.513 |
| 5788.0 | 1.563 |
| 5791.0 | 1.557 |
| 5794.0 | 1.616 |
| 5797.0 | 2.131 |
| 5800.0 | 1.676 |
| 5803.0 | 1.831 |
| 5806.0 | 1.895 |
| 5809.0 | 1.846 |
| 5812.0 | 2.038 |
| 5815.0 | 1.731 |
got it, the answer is 1.8 angstrom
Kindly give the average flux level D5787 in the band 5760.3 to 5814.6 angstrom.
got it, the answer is 1.74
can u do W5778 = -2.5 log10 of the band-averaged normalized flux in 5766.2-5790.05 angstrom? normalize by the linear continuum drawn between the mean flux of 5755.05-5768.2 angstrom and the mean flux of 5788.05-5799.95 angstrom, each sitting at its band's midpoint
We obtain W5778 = 0.033 mag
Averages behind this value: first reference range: 1.71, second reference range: 1.73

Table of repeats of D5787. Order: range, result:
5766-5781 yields 1.74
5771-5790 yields 1.65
